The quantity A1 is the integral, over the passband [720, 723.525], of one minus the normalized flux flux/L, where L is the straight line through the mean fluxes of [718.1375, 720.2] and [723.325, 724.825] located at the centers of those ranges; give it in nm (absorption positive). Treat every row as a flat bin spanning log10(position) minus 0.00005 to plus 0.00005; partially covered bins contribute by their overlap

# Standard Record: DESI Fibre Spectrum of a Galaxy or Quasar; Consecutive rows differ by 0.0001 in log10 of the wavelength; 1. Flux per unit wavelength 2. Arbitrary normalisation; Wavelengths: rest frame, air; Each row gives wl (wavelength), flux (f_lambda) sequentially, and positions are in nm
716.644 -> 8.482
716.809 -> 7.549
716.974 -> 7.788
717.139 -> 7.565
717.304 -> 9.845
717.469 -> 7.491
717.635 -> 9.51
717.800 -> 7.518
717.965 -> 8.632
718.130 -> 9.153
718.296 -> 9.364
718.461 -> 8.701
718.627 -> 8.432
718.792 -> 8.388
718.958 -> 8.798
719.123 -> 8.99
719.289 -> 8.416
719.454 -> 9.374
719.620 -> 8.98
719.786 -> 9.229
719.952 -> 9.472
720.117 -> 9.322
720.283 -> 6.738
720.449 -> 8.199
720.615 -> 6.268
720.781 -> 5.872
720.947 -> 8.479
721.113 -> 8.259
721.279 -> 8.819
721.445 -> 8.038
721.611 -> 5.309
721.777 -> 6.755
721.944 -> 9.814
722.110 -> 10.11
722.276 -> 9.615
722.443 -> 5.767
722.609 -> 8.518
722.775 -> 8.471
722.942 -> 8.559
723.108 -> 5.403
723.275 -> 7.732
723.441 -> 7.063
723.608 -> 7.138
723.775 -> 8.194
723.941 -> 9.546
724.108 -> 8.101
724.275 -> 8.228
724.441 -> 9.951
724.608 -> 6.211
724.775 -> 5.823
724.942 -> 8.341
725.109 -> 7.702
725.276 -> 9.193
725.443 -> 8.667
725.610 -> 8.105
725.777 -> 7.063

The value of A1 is 0.25 nm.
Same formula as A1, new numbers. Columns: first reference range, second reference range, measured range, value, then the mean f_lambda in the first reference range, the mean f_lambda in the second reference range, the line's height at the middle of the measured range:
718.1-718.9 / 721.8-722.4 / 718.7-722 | 0.31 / 8.78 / 9.25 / 9.02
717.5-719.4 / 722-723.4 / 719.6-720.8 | 0.05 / 8.7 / 8.03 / 8.42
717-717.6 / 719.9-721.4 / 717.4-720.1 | -0.21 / 8.34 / 7.91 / 8.16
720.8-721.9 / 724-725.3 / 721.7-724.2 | -0.10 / 7.58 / 7.92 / 7.74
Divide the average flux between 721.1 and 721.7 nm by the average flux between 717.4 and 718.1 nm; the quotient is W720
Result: 0.90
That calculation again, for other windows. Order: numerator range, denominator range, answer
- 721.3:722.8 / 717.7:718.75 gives 0.93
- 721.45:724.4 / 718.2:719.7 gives 0.90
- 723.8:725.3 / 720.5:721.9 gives 1.10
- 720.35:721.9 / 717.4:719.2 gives 0.85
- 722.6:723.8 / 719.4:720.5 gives 0.86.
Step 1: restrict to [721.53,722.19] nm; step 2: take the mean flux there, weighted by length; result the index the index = 7.99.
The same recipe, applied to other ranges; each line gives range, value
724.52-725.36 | 7.46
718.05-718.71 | 8.91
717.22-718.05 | 8.6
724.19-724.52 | 9.09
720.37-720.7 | 7.21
